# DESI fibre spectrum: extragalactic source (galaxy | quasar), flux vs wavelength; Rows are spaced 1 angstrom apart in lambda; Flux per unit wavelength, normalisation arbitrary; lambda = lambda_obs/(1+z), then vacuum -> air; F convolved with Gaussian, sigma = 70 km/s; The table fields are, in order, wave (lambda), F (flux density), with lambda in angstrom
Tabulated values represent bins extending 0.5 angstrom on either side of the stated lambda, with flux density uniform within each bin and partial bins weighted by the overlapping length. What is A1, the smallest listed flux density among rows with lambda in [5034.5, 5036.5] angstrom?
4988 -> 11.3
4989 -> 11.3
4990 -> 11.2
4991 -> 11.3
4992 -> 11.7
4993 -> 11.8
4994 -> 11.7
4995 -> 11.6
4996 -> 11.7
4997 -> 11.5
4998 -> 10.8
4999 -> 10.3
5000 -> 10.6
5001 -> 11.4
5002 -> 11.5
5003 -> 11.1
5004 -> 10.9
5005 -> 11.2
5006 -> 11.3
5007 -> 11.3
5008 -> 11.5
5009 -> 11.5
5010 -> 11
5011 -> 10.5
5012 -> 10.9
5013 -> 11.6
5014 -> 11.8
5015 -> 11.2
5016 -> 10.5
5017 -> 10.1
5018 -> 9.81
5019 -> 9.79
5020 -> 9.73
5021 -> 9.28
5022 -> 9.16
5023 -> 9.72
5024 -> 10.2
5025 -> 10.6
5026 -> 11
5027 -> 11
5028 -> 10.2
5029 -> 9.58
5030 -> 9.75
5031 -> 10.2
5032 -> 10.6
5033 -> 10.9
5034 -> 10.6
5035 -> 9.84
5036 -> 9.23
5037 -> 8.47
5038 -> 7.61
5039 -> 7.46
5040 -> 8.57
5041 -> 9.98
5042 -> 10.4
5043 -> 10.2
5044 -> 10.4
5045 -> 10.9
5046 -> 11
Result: 9.23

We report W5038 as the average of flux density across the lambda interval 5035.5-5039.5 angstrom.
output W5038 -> 8.19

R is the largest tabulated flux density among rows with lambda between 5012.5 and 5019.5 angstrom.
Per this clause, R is 11.8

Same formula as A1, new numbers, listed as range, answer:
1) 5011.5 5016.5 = 10.5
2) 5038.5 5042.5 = 7.46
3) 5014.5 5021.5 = 9.28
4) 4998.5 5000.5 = 10.3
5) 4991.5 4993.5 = 11.7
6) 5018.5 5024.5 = 9.16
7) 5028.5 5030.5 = 9.58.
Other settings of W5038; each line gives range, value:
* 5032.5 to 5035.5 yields 10.4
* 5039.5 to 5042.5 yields 9.65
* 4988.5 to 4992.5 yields 11.4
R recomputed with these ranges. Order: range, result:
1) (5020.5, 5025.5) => 10.6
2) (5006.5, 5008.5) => 11.5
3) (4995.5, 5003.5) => 11.7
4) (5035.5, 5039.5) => 9.23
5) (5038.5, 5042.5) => 10.4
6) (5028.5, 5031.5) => 10.2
